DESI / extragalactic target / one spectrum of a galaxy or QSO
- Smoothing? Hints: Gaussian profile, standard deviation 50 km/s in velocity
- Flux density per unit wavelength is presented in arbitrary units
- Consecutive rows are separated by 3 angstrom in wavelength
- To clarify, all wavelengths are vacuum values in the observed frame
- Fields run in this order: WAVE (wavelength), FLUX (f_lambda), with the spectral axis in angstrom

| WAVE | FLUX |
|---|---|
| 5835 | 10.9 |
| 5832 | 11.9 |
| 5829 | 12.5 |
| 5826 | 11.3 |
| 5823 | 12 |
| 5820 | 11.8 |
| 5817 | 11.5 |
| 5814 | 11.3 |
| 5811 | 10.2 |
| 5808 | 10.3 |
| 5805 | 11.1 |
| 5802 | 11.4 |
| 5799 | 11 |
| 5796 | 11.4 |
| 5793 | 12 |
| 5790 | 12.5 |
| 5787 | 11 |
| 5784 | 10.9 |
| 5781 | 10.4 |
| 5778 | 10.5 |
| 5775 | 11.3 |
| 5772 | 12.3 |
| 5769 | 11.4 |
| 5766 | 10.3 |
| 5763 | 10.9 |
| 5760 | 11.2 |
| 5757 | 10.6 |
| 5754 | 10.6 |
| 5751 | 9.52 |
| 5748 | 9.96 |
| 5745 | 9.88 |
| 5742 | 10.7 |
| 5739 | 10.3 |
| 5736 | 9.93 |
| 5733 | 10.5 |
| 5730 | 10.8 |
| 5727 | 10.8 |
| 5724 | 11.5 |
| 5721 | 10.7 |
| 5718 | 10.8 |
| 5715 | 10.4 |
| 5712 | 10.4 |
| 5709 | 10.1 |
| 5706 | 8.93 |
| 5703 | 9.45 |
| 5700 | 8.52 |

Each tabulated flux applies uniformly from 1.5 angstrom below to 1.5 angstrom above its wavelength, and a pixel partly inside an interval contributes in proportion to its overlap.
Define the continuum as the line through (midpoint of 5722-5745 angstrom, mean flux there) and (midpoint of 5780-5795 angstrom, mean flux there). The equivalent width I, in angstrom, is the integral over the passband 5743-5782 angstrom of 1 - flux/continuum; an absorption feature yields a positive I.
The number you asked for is 1.2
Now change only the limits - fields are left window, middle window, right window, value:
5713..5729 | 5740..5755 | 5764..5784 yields 1.1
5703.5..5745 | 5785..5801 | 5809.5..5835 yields -0.5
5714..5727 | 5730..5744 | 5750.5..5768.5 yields 0.5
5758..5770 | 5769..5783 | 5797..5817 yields -0.3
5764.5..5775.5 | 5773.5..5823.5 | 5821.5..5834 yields 1.7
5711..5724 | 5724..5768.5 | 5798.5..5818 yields 1.2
